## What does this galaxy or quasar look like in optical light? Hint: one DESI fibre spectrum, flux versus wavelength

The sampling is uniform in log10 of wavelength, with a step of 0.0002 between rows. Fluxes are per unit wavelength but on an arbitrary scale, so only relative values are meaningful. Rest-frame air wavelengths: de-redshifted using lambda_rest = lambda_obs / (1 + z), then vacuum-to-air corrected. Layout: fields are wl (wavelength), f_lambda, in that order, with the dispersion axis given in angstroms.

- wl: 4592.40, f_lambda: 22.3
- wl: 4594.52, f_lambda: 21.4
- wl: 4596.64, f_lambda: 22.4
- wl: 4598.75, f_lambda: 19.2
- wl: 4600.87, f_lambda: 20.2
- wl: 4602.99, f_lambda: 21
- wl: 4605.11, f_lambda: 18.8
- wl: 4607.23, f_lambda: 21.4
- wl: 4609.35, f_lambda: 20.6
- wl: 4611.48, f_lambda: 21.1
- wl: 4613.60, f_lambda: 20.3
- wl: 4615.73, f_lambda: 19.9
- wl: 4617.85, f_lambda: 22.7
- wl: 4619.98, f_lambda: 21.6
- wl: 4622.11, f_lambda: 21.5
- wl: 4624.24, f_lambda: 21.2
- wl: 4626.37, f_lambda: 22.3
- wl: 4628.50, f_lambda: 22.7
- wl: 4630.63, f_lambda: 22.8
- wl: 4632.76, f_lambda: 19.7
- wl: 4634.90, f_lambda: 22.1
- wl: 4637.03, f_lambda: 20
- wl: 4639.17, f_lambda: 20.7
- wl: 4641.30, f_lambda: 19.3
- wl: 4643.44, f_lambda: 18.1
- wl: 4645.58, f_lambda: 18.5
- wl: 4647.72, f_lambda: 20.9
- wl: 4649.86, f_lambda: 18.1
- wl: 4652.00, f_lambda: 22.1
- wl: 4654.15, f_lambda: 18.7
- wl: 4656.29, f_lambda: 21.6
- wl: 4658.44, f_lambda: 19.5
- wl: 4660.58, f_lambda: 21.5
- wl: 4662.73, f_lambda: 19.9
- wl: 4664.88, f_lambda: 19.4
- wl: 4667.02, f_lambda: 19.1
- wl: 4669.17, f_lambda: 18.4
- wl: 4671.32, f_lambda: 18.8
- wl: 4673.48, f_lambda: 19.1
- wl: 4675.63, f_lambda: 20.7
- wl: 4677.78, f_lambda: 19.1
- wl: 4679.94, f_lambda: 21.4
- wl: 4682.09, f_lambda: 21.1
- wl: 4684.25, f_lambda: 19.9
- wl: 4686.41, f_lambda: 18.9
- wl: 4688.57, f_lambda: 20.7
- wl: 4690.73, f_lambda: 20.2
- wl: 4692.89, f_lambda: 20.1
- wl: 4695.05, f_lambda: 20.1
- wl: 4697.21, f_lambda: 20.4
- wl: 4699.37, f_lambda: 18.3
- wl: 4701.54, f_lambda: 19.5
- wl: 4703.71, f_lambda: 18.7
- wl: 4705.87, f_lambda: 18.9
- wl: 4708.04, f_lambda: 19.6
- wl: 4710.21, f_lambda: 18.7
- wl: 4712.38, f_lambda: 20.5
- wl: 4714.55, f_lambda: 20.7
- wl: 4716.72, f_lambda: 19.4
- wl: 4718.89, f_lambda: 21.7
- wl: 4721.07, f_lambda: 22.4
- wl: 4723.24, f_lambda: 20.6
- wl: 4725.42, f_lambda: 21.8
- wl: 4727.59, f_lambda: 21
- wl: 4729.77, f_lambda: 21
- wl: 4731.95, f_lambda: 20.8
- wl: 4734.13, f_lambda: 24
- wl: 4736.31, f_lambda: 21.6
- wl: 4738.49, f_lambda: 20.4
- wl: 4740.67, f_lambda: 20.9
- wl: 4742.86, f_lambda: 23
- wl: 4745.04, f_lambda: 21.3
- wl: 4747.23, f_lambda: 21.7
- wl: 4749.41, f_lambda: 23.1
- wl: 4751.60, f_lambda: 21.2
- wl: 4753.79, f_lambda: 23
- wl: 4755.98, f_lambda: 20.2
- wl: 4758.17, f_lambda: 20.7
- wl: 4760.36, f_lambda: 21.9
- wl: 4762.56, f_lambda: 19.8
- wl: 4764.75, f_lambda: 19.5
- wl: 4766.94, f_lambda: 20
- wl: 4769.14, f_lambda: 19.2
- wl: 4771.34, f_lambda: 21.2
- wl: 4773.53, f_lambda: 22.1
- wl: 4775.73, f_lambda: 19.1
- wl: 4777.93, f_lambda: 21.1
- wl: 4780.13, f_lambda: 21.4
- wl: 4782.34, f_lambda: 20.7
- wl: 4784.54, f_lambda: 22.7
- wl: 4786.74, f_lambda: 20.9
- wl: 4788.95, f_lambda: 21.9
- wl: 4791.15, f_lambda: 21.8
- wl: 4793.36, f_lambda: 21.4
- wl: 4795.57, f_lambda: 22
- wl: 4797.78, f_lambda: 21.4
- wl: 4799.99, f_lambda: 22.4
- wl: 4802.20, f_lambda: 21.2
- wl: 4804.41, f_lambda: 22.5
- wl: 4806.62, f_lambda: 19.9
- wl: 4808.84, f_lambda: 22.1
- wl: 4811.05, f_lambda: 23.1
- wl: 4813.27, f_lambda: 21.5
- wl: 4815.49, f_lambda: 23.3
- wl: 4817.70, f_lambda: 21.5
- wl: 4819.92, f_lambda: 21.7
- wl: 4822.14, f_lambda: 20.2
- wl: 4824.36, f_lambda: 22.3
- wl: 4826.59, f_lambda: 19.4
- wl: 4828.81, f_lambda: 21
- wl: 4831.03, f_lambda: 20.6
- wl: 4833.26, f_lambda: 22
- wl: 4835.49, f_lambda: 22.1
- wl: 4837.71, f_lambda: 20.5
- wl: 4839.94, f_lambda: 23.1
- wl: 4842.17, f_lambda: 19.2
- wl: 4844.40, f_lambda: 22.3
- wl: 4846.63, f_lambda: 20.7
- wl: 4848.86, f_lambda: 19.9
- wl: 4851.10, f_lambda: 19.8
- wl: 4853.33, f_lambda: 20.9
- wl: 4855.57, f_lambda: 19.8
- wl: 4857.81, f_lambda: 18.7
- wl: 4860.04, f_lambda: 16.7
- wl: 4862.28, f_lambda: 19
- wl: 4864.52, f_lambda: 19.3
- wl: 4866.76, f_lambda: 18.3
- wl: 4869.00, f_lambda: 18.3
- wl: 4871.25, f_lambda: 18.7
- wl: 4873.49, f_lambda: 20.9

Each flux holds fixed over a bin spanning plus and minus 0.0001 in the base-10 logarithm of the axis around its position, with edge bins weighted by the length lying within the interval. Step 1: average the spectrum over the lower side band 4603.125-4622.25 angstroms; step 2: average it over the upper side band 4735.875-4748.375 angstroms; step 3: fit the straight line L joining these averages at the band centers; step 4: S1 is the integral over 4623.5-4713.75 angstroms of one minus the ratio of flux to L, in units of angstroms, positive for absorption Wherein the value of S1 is 4.7 angstroms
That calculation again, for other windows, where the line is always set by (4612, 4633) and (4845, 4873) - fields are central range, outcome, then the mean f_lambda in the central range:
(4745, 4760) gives -0.99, 21.6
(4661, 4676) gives 1.22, 19.4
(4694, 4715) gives 1.26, 19.5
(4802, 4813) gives -1.13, 21.8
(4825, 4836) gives -0.83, 21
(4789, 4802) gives -1.23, 21.8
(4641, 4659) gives 1.36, 19.7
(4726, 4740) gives -0.67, 21.5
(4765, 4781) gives -0.34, 20.5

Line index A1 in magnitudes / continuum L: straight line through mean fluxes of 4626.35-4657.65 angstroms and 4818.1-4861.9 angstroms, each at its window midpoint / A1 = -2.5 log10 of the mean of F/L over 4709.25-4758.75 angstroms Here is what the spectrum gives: -0.04 mag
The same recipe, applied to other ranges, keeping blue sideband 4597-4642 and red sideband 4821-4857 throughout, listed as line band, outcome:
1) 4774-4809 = -0.03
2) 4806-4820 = -0.06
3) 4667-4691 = 0.06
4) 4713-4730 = -0.01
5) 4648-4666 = 0.04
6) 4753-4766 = 0.00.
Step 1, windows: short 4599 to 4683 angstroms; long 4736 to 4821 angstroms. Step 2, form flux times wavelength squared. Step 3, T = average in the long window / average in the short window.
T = 1.11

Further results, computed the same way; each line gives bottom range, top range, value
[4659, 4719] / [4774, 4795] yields 1.12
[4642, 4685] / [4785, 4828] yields 1.16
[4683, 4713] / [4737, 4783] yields 1.10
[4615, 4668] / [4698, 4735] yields 1.03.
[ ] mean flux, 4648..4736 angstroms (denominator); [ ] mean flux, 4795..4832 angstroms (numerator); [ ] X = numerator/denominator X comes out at 1.1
